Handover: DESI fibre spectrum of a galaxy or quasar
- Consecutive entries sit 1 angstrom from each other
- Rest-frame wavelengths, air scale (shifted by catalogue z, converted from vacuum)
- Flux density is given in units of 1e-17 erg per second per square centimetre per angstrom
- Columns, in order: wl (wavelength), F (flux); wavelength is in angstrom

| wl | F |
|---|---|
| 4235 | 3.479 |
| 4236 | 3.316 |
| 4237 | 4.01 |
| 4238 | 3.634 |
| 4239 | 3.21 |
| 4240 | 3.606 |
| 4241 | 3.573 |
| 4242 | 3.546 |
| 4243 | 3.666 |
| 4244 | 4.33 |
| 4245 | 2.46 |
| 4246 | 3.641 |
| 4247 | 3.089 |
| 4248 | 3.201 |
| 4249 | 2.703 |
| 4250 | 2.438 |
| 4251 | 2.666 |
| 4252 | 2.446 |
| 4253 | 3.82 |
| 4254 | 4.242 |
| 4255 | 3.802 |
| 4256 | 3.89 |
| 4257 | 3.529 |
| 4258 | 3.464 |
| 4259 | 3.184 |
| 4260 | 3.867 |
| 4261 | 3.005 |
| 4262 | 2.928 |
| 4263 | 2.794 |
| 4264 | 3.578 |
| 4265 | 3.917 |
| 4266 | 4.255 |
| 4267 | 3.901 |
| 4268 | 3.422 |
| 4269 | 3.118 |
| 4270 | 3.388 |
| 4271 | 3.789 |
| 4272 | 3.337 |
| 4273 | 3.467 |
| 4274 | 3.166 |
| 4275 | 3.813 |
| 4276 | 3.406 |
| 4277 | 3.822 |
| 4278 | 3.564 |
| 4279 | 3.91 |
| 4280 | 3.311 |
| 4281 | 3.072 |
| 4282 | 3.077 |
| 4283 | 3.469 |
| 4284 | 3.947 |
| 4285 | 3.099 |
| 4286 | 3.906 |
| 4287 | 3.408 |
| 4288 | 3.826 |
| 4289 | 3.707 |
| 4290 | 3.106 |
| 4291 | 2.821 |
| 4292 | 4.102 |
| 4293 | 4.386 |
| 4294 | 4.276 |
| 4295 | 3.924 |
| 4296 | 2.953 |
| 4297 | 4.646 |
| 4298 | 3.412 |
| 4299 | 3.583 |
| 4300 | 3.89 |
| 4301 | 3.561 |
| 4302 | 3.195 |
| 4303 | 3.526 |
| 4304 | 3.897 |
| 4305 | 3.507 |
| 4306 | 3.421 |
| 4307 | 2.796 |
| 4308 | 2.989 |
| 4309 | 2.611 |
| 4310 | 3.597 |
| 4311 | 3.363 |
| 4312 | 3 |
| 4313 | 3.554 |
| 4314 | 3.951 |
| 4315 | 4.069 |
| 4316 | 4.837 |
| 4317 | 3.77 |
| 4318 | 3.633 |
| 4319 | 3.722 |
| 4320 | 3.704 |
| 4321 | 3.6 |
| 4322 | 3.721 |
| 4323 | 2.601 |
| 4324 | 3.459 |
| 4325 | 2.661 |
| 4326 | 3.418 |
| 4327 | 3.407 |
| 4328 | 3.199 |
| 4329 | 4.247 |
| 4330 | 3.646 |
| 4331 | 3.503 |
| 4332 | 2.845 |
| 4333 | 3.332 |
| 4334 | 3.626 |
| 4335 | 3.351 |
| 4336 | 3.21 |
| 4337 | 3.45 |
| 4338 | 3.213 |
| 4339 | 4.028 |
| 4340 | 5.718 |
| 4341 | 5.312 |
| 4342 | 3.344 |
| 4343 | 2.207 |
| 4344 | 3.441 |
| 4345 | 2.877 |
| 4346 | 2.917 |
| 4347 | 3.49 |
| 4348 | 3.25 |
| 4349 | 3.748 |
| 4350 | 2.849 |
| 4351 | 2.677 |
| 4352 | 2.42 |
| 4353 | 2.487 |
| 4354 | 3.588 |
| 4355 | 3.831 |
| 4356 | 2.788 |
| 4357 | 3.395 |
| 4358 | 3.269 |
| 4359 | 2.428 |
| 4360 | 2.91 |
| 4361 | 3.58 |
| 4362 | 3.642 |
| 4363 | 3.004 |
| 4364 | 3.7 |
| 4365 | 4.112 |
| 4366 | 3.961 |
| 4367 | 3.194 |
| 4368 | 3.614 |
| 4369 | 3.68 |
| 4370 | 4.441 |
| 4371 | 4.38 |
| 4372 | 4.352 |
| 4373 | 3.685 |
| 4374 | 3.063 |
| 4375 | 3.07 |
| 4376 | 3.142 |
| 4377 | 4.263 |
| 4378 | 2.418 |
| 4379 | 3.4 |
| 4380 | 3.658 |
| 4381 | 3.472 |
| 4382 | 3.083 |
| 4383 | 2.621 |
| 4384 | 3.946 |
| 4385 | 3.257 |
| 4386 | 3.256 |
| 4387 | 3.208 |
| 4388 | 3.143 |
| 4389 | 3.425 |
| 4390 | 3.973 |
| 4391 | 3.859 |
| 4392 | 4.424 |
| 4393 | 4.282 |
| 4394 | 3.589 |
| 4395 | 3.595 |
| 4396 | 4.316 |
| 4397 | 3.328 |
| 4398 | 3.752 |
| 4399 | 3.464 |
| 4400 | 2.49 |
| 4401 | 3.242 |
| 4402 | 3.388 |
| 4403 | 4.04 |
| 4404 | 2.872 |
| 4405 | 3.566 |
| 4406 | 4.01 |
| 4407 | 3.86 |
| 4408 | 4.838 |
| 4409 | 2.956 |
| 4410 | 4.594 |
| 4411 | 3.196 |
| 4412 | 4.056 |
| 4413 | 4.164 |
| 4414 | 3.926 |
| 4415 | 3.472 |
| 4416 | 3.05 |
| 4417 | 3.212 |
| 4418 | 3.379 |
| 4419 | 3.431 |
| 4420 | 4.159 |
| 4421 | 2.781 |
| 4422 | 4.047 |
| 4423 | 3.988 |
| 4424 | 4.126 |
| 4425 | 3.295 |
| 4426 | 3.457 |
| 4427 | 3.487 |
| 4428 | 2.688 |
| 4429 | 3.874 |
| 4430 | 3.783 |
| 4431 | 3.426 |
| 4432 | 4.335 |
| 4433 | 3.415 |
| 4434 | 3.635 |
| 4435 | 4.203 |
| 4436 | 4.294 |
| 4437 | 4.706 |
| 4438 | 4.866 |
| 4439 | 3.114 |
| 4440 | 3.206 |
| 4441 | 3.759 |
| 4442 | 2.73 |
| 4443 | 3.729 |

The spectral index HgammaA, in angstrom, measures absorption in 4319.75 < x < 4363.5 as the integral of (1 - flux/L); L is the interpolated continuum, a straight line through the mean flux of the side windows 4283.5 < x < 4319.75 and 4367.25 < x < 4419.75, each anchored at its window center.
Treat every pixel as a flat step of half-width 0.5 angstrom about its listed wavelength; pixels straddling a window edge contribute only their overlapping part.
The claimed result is 3.1 angstrom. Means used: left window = 3.61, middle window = 3.35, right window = 3.6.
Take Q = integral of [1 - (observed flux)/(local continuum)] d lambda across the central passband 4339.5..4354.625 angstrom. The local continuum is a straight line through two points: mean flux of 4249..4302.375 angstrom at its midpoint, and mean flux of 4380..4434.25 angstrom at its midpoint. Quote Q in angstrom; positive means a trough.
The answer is 0.8 angstrom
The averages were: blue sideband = 3.51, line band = 3.36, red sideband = 3.6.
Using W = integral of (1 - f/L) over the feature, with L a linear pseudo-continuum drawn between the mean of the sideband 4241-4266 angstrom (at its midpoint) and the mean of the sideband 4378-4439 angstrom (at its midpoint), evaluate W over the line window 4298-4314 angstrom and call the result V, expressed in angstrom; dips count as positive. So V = 0.3 angstrom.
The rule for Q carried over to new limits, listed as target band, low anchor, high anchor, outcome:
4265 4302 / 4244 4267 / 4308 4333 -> -2.1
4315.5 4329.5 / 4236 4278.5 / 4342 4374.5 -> -0.8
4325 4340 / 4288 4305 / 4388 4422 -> 0.7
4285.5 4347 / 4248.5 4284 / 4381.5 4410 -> -1.3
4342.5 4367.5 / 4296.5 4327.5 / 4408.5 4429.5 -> 2.5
